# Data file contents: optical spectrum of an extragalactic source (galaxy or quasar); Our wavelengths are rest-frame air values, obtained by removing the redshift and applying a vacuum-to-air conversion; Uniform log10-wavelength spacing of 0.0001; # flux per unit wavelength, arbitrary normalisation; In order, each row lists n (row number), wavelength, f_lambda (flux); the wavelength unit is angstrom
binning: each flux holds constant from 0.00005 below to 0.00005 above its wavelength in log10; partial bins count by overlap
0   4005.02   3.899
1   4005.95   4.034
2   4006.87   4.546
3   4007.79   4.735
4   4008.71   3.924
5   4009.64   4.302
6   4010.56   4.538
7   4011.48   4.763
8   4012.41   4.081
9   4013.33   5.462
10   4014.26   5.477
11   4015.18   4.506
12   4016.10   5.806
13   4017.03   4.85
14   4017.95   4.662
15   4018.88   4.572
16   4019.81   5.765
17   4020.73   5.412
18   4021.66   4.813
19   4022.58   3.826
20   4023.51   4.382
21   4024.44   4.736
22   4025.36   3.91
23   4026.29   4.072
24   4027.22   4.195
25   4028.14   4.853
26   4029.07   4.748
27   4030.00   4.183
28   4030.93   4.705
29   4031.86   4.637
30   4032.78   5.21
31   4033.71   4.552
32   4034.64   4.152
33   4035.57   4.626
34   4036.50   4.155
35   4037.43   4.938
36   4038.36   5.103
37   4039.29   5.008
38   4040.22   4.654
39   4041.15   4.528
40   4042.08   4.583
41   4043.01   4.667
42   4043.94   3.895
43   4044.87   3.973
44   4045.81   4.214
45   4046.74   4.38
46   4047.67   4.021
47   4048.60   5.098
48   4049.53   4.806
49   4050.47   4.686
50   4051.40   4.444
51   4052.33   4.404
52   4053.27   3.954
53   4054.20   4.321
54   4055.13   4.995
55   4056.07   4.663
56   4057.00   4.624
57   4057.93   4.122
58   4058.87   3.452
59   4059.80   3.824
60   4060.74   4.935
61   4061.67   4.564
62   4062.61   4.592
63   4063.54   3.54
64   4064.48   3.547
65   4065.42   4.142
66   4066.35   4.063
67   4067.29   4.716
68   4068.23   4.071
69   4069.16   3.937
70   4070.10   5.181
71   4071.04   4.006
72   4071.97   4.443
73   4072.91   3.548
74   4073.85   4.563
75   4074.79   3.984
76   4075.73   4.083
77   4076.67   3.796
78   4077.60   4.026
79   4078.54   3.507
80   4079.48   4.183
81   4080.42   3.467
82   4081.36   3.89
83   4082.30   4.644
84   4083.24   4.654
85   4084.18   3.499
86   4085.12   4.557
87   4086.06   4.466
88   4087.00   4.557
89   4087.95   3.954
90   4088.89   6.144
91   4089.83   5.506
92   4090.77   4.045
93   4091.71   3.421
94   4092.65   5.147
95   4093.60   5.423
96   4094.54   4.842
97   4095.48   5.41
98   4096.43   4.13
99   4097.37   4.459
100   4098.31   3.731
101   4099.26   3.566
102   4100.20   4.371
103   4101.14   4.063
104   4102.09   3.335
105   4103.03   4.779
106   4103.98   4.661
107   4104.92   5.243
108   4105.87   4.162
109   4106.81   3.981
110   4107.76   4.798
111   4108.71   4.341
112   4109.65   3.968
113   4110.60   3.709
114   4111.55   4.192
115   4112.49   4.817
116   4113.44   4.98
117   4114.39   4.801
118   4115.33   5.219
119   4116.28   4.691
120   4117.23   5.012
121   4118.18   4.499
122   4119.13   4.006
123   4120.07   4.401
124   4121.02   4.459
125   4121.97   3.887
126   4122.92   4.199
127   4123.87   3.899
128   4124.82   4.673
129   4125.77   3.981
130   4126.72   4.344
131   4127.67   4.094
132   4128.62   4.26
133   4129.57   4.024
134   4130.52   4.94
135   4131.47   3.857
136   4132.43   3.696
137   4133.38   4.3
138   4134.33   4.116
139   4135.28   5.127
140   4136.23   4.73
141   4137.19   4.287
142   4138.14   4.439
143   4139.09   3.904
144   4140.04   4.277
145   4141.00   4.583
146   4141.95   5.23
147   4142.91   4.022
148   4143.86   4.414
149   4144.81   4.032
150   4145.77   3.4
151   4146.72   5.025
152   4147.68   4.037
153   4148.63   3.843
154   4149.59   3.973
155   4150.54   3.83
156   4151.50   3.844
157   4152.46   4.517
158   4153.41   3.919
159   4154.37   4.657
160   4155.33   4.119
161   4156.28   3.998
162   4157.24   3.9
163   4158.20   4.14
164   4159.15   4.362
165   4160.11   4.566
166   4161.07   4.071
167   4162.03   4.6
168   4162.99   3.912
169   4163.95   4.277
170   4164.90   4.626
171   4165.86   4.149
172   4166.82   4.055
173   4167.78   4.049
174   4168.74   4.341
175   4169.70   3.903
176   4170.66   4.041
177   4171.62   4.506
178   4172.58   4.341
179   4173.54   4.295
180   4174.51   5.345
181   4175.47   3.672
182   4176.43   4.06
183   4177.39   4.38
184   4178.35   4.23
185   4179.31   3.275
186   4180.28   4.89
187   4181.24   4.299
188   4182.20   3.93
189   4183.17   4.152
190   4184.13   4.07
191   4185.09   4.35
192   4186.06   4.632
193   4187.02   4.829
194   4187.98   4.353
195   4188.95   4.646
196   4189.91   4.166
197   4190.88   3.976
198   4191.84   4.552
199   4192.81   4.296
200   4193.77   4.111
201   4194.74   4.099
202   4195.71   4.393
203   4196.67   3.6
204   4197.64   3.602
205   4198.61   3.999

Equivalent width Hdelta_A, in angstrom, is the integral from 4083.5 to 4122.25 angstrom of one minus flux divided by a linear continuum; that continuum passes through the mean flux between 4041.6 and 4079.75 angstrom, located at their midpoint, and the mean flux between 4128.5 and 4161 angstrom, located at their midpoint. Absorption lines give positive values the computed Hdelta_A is -2.0 angstrom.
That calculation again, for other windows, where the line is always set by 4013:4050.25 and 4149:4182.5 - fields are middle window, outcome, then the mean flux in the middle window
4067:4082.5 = 1.4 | 4.1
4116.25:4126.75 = 0.1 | 4.32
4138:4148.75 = 0.0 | 4.28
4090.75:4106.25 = 0.1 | 4.41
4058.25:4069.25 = 1.0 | 4.12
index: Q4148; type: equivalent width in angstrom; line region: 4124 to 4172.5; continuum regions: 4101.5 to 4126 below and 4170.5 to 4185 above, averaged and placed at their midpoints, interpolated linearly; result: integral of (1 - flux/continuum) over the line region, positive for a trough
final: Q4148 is 0.9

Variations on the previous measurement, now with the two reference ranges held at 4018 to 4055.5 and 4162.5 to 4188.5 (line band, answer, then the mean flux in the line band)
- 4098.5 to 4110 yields 0.4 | 4.26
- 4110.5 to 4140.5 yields -0.1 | 4.38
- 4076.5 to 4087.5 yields 0.9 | 4.11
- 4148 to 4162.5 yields 0.5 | 4.15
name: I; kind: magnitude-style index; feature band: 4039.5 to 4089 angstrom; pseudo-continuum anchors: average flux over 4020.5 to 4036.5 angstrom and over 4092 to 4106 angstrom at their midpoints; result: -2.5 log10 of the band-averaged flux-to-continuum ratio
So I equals 0.05 mag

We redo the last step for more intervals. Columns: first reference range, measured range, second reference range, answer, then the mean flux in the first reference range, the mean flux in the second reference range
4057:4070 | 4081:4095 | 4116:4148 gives -0.09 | 4.16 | 4.32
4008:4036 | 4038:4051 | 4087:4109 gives 0.02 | 4.66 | 4.5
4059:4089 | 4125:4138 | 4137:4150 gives -0.02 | 4.19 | 4.25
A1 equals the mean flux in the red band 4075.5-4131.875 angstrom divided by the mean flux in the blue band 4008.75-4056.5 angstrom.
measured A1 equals 0.95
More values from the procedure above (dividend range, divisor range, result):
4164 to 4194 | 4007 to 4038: 0.92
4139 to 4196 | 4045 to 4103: 0.98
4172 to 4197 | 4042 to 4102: 0.99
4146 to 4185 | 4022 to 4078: 0.96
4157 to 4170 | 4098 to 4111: 1.00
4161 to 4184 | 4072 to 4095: 0.98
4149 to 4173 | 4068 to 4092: 0.99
